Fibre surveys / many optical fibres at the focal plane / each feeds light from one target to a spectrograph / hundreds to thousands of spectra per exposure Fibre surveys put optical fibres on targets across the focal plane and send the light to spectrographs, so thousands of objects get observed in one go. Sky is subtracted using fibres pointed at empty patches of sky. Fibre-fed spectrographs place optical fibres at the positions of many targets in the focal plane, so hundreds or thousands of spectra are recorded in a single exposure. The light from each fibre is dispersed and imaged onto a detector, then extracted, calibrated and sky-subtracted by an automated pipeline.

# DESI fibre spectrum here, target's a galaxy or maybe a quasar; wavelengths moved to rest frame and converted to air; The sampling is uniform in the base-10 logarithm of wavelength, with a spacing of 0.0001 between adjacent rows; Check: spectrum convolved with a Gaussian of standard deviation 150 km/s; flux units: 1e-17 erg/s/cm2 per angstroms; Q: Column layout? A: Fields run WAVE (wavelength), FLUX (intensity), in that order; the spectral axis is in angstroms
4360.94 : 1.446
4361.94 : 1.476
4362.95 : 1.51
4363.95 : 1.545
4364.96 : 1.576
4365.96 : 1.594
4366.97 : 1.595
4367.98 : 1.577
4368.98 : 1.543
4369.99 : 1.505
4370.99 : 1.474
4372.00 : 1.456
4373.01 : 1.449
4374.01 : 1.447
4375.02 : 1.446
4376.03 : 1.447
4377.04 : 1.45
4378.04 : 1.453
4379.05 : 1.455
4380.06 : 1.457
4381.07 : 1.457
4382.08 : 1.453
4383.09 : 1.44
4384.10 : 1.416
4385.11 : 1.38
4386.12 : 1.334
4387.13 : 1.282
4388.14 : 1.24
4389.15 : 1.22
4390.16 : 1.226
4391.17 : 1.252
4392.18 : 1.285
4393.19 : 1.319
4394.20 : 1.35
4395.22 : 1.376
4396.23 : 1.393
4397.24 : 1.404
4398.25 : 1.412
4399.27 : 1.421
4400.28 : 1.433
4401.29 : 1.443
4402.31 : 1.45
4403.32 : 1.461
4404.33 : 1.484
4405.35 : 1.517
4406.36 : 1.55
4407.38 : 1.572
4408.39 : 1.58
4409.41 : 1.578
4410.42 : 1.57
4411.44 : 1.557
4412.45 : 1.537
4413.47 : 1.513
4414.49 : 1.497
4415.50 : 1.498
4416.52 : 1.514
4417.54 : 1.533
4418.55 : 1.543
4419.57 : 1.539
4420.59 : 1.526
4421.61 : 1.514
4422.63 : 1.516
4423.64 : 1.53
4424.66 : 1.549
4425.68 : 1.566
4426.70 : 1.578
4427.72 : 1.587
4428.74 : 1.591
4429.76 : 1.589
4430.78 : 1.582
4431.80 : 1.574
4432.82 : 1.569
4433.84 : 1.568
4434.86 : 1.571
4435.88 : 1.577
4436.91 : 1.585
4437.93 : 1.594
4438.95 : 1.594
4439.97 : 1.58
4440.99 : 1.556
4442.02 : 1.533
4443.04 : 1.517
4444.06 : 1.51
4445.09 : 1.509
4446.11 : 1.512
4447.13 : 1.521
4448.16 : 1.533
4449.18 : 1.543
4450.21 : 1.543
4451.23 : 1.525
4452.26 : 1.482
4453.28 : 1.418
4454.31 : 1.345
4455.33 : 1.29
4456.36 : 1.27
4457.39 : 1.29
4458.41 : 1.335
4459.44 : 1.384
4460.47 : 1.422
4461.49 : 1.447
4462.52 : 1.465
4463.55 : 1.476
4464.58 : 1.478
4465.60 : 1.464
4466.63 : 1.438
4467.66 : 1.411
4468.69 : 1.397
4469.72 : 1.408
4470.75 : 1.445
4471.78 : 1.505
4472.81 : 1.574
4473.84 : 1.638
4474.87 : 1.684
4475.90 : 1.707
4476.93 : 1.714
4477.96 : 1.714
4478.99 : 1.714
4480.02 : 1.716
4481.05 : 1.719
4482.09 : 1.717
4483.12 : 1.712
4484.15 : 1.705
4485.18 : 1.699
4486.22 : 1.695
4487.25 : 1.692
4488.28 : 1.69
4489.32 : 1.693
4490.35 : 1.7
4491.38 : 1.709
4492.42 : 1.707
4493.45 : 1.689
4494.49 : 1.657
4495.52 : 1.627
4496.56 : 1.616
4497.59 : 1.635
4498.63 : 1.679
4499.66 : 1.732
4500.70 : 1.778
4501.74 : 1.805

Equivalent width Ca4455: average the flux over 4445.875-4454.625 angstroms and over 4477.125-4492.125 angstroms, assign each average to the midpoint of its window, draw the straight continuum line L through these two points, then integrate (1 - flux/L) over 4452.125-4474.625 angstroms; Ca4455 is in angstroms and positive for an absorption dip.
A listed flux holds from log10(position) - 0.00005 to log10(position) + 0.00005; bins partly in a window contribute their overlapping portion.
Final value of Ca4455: 2.1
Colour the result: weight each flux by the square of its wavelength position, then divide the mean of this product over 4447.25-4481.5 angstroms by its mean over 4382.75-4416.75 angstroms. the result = 1.08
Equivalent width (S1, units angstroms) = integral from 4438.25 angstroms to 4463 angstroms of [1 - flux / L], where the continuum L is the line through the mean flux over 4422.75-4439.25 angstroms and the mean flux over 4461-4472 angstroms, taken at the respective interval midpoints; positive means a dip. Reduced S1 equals 0.7 angstroms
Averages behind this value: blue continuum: 1.57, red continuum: 1.45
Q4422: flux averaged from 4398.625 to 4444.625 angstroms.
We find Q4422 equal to 1.54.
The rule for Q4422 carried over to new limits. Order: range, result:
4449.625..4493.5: 1.55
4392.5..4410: 1.45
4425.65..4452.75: 1.55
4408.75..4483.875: 1.53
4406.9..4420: 1.54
